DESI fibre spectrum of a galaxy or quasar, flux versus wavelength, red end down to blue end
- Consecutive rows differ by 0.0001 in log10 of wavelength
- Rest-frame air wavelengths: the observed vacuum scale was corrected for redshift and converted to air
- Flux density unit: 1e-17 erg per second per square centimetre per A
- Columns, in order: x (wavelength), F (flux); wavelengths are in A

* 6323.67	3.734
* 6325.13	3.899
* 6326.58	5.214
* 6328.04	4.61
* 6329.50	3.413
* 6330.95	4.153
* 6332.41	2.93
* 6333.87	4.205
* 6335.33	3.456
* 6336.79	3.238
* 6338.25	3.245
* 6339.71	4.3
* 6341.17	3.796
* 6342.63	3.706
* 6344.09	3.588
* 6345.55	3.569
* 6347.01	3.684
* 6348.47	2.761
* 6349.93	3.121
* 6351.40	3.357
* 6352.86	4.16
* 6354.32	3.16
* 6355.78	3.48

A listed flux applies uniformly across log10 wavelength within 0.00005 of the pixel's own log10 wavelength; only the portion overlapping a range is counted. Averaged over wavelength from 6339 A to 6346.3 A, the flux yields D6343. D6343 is 3.79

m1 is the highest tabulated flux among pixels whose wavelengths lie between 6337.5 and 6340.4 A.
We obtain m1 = 4.3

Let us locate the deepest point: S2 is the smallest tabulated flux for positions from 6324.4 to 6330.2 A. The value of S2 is 3.413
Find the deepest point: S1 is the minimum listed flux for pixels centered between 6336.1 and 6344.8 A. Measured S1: 3.238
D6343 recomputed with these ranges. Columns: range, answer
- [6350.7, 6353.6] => 3.77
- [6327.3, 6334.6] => 3.86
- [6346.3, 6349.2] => 3.22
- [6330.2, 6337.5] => 3.6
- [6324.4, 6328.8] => 4.57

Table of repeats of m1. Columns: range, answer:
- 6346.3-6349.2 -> 3.684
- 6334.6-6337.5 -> 3.456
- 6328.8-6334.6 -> 4.205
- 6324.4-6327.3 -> 5.214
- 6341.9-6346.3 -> 3.706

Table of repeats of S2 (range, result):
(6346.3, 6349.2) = 2.761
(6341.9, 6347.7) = 3.569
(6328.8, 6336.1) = 2.93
